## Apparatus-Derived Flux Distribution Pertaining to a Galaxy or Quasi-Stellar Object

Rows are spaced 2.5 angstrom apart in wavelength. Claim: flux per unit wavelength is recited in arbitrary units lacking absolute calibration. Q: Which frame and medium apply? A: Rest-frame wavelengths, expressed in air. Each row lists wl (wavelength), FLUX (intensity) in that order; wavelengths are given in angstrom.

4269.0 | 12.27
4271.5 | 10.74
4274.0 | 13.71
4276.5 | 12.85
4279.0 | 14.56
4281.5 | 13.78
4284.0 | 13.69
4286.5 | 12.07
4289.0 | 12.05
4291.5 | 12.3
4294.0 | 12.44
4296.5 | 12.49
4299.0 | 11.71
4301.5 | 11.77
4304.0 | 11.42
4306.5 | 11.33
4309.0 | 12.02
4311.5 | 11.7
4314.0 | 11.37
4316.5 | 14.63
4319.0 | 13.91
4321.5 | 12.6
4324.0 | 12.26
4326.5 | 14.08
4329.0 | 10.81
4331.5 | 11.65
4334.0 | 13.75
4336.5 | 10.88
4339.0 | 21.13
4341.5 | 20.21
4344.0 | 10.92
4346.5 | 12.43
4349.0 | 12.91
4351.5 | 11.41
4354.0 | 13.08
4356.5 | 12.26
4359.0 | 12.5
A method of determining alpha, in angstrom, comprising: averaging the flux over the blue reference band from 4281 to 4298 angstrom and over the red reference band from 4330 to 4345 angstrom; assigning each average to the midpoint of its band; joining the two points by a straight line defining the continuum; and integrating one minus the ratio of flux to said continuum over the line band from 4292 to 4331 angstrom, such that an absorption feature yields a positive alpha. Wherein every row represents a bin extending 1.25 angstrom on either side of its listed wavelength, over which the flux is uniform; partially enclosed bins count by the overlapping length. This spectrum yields 3.7 angstrom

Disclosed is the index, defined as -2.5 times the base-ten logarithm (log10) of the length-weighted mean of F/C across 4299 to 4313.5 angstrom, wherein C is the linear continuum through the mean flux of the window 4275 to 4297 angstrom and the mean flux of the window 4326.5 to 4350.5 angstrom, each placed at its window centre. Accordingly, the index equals 0.14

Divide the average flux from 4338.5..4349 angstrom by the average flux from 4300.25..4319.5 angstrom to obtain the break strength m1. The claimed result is 1.26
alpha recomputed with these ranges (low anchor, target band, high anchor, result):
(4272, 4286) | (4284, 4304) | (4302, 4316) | 0.7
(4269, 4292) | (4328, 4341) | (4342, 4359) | -1.5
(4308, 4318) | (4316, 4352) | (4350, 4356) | -3.6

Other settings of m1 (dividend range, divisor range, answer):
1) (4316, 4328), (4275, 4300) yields 1.04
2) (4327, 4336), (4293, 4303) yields 1.01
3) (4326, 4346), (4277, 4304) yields 1.12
